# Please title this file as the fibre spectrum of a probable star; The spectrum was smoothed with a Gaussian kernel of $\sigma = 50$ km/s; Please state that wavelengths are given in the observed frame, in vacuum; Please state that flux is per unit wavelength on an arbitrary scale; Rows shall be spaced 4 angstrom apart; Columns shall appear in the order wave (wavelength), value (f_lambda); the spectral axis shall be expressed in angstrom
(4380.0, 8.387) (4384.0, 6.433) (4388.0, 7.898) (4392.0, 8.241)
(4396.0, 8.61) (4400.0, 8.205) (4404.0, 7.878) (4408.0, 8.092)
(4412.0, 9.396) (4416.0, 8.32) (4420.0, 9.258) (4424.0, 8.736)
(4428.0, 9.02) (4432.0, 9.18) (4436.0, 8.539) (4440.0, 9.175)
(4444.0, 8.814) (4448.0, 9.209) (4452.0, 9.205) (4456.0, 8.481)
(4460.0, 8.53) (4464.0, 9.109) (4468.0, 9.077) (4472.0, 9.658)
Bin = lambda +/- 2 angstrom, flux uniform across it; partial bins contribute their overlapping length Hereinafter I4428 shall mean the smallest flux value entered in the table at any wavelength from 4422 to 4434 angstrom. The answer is 8.736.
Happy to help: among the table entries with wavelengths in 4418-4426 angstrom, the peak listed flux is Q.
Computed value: 9.258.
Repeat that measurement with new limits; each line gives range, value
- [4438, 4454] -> 9.209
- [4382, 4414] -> 9.396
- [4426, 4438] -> 9.18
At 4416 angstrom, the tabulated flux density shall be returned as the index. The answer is 8.32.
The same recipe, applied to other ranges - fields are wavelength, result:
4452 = 9.205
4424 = 8.736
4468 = 9.077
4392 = 8.241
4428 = 9.02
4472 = 9.658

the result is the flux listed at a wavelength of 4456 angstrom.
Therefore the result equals 8.481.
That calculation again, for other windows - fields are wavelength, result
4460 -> 8.53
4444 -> 8.814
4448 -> 9.209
